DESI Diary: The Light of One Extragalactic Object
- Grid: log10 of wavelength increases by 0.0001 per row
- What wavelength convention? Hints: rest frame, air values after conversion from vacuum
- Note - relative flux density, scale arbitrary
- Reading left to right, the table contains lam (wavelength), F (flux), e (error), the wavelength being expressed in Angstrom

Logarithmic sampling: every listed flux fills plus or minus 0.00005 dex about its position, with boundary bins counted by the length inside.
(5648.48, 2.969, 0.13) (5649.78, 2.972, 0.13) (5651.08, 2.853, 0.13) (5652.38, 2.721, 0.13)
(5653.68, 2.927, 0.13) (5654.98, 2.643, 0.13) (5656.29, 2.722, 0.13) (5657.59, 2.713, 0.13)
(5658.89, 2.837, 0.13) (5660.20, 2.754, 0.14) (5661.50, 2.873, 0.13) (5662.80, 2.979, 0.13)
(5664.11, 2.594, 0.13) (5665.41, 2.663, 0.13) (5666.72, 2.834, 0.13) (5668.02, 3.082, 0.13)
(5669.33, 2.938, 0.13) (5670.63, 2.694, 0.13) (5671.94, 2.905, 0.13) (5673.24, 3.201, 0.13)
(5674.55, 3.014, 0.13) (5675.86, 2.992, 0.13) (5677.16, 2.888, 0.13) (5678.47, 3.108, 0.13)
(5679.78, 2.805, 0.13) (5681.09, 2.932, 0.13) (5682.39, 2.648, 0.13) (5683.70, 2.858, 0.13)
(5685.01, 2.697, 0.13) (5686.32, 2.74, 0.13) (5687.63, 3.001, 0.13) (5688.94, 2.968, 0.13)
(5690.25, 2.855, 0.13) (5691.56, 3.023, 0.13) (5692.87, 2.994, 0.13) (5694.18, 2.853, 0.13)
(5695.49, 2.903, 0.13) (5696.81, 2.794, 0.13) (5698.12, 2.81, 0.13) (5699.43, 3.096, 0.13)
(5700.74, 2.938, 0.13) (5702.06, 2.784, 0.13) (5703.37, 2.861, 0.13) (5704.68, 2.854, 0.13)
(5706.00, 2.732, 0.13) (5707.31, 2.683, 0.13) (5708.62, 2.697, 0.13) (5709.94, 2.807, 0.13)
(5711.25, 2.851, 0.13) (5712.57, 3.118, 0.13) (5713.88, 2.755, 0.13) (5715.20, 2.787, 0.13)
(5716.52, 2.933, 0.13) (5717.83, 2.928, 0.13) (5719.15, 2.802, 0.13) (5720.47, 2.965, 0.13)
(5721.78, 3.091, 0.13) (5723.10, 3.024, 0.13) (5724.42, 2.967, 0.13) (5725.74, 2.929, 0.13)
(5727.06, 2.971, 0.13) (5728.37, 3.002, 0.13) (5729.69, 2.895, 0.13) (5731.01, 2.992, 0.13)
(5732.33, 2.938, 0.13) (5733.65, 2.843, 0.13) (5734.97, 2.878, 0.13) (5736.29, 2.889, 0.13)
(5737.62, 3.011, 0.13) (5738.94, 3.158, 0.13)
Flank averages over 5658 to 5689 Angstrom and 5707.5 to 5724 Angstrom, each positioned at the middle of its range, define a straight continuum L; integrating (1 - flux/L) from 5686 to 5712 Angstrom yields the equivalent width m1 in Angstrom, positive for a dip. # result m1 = 0.2 Angstrom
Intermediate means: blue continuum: 2.87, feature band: 2.86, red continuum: 2.89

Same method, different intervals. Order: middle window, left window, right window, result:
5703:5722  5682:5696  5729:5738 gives 0.3 Angstrom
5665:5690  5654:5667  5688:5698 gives -0.5 Angstrom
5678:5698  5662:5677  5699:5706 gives 0.1 Angstrom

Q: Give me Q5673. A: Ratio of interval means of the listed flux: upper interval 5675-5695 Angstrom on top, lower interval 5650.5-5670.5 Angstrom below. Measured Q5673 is 1.03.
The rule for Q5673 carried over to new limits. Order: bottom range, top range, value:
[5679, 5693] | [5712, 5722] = 1.02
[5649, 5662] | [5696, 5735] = 1.03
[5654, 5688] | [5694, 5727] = 1.01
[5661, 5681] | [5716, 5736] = 1.01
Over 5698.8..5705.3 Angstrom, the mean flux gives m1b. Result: 2.91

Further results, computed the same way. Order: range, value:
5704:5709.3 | 2.74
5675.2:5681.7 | 2.94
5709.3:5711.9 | 2.83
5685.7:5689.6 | 2.9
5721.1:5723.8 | 3.06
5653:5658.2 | 2.75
